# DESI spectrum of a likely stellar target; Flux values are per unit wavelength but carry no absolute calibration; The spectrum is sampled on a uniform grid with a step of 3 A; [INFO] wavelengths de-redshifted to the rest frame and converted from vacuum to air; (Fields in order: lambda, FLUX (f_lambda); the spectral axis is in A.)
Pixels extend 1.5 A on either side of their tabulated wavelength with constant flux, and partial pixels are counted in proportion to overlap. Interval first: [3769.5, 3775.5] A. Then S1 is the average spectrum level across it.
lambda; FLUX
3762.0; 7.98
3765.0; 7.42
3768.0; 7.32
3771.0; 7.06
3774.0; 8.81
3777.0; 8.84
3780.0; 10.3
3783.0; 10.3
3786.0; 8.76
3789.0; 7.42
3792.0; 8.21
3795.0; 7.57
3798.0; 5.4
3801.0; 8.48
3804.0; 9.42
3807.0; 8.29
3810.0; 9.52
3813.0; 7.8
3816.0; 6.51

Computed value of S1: 7.93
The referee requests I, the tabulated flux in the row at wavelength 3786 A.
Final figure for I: 8.76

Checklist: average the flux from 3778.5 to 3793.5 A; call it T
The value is 9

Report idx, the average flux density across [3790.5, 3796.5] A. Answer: 7.89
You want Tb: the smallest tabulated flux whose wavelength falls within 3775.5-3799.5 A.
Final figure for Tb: 5.4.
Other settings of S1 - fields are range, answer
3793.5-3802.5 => 7.15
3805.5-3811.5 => 8.9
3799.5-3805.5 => 8.95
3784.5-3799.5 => 7.47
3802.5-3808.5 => 8.85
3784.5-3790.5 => 8.09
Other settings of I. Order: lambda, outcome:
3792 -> 8.21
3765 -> 7.42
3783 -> 10.3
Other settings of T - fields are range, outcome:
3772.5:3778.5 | 8.83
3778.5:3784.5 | 10.3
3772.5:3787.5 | 9.4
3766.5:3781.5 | 8.47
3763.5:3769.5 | 7.37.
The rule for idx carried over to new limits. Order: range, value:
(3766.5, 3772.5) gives 7.19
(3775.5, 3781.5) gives 9.57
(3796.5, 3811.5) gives 8.22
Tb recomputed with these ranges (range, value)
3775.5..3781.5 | 8.84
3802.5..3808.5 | 8.29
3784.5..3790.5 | 7.42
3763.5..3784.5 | 7.06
